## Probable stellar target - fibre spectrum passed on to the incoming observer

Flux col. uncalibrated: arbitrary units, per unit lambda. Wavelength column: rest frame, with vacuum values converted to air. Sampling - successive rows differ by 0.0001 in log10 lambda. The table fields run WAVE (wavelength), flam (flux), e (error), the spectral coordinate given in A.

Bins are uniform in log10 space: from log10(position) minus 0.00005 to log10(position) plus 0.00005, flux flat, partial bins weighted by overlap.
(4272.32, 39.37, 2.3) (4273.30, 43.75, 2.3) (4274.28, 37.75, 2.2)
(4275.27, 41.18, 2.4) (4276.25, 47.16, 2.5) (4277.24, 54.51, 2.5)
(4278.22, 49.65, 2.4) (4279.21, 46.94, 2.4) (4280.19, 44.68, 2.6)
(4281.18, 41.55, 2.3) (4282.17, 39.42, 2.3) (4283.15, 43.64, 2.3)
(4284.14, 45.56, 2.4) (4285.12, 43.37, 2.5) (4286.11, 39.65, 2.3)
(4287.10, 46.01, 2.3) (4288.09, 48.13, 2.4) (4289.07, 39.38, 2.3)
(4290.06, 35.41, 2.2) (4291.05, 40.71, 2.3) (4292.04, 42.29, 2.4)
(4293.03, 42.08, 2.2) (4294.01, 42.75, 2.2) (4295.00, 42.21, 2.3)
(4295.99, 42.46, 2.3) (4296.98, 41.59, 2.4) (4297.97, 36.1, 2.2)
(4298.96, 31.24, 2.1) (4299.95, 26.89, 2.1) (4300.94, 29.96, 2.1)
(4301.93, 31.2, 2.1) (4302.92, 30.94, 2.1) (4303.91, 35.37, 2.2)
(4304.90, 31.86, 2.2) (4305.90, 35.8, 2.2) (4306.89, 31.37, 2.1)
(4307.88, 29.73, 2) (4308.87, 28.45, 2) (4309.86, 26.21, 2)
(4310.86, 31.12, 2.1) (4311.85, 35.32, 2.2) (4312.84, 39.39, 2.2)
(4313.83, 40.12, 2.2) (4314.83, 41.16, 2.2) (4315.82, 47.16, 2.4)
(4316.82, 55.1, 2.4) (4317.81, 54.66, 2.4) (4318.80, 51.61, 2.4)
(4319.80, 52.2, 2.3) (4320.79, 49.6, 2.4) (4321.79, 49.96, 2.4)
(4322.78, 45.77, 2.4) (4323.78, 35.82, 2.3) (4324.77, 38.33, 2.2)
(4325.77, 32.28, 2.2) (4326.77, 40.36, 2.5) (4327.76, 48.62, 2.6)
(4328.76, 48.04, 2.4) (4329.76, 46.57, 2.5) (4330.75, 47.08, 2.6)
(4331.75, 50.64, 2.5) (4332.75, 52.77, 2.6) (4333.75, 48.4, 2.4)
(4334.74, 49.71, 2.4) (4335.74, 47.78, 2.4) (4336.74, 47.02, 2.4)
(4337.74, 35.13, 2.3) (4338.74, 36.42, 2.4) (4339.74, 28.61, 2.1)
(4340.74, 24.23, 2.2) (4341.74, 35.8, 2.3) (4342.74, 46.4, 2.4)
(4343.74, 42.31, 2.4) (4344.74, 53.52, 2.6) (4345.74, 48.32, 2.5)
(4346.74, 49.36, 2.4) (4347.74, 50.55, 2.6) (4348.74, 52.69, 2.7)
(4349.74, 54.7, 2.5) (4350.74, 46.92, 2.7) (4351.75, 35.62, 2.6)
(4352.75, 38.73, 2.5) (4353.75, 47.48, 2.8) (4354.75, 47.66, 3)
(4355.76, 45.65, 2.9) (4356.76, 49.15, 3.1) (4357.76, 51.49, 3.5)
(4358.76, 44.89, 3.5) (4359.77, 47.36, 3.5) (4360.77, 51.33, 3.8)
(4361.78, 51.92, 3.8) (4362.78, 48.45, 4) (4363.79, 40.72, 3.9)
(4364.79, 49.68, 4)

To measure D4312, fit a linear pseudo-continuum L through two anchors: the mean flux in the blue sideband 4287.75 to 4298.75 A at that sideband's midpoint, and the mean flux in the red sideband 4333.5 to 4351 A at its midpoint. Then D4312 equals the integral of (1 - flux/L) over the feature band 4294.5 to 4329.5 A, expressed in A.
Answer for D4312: 2.5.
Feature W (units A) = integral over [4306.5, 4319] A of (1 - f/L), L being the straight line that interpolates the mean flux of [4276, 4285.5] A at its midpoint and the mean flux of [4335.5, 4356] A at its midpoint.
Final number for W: 1.5 A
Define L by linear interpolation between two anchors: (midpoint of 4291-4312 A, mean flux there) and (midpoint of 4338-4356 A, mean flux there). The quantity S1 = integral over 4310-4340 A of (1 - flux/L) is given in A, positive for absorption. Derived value -3.8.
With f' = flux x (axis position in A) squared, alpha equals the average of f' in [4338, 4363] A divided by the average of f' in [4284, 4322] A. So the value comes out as 1.2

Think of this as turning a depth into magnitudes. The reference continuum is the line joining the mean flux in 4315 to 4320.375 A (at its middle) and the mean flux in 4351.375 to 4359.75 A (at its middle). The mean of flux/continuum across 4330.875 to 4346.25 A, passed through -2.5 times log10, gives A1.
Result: 0.12 mag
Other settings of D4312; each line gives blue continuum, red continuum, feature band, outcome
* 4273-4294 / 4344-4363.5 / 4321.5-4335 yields 0.36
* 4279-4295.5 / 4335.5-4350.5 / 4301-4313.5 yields 3.10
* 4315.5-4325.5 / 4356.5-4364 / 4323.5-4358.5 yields 2.62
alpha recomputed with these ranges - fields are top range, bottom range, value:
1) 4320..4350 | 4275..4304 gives 1.12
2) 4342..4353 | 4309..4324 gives 1.10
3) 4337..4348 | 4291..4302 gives 1.11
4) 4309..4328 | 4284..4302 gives 1.09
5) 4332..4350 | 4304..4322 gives 1.12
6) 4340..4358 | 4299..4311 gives 1.50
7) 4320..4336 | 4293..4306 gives 1.31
